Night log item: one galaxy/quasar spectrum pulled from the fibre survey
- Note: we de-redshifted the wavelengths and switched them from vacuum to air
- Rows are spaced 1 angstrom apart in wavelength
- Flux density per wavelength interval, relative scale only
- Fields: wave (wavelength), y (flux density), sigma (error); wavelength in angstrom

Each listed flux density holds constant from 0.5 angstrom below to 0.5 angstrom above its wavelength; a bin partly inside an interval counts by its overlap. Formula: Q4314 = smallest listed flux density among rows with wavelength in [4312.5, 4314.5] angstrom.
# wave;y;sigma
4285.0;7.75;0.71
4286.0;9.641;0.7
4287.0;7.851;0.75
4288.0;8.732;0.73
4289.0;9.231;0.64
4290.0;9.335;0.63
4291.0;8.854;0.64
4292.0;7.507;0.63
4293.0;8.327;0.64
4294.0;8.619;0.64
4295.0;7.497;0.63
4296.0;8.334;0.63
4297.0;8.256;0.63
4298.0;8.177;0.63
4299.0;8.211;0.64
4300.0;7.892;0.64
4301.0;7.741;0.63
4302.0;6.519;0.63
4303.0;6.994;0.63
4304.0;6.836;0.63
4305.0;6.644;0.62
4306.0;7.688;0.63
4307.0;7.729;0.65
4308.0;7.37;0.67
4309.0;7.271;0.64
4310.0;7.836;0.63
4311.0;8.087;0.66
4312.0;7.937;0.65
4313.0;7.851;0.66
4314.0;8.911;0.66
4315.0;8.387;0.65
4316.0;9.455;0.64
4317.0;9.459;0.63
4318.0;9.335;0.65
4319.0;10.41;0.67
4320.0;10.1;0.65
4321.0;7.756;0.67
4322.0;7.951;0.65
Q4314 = 7.851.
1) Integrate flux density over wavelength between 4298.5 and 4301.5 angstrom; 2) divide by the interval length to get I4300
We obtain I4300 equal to 7.95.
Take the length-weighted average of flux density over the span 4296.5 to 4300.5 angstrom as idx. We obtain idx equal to 8.13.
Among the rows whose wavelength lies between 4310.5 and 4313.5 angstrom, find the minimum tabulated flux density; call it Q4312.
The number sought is 7.851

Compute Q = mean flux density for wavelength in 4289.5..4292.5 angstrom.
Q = 8.57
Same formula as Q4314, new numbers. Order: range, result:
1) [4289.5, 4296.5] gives 7.497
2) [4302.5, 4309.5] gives 6.644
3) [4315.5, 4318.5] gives 9.335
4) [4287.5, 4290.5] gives 8.732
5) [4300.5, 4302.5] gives 6.519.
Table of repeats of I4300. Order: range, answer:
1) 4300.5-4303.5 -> 7.08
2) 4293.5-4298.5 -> 8.18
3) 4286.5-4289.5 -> 8.6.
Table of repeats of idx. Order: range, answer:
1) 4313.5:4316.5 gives 8.92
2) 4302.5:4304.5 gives 6.92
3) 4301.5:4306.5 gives 6.94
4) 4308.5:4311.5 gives 7.73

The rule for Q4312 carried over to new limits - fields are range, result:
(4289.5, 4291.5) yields 8.854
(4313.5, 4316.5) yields 8.387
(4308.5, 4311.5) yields 7.271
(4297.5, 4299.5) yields 8.177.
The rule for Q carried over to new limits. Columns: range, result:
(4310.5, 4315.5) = 8.23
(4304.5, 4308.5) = 7.36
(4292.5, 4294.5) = 8.47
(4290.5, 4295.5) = 8.16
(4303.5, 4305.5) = 6.74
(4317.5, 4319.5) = 9.87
